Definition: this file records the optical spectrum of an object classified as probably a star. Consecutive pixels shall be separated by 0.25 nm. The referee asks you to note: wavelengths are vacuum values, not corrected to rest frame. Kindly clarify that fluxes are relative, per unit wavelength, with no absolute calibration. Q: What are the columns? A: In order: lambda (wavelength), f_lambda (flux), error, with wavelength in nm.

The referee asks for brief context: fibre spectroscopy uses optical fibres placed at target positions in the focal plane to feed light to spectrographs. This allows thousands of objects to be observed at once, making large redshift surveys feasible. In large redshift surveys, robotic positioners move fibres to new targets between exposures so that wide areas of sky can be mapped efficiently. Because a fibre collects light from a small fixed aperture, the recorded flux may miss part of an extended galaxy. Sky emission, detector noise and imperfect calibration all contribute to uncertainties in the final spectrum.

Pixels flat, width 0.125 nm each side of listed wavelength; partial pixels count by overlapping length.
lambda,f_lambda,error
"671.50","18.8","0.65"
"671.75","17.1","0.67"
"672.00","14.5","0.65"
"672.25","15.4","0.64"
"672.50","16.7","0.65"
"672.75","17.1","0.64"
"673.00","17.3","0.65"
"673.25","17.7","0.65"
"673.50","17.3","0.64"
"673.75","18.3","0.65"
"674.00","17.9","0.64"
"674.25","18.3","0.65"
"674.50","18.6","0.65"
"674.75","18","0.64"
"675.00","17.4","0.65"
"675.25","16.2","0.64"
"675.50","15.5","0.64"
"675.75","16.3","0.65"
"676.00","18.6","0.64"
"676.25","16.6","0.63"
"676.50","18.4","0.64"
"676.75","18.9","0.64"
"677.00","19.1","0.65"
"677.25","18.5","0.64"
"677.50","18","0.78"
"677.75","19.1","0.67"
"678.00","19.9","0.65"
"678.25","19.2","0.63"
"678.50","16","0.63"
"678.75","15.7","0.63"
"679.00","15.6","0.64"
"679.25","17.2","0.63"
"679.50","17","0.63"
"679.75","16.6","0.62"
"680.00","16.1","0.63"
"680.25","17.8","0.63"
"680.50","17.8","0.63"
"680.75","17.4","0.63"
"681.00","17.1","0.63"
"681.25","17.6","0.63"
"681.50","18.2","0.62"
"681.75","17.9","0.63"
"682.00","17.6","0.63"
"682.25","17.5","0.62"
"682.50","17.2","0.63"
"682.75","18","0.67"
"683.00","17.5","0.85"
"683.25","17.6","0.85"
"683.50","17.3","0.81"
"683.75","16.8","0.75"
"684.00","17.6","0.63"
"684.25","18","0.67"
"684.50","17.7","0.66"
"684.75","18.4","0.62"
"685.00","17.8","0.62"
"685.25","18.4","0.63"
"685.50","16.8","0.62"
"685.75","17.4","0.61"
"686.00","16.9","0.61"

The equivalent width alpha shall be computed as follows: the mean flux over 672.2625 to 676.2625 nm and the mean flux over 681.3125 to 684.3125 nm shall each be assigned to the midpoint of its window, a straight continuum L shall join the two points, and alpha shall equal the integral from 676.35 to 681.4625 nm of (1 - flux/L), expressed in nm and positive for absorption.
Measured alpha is -0.05 nm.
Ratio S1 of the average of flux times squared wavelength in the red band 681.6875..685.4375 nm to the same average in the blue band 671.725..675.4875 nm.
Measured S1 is 1.1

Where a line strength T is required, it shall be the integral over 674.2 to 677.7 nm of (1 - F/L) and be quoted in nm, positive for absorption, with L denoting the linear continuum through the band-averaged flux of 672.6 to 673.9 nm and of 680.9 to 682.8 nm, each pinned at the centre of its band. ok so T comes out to -0.04 nm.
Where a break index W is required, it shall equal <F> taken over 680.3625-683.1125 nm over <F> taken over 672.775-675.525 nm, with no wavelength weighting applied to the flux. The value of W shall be 1.0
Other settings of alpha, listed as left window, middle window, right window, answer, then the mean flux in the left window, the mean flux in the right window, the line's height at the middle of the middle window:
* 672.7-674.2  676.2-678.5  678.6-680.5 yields -0.21 nm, 17.7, 16.6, 17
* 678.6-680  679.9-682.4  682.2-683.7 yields -0.08 nm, 16.4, 17.5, 16.9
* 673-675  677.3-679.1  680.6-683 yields 0.01 nm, 17.9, 17.6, 17.8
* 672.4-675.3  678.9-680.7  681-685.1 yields 0.07 nm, 17.6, 17.7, 17.6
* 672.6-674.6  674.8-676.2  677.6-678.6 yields 0.10 nm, 17.8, 18.6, 18.1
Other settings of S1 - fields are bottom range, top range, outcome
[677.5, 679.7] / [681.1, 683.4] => 1.02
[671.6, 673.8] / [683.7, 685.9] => 1.09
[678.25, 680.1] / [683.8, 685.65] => 1.09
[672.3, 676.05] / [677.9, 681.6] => 1.01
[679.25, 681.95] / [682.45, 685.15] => 1.03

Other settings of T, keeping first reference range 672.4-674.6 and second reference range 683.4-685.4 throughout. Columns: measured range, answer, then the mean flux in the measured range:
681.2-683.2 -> 0.005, 17.7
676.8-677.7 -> -0.046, 18.6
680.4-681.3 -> 0.014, 17.5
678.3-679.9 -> 0.112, 16.5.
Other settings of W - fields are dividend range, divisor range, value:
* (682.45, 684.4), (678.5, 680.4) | 1.06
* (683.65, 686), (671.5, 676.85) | 1.02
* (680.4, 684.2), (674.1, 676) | 1.01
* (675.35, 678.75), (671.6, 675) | 1.04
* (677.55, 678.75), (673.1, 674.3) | 1.02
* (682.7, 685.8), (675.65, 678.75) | 0.97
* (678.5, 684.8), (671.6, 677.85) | 0.99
